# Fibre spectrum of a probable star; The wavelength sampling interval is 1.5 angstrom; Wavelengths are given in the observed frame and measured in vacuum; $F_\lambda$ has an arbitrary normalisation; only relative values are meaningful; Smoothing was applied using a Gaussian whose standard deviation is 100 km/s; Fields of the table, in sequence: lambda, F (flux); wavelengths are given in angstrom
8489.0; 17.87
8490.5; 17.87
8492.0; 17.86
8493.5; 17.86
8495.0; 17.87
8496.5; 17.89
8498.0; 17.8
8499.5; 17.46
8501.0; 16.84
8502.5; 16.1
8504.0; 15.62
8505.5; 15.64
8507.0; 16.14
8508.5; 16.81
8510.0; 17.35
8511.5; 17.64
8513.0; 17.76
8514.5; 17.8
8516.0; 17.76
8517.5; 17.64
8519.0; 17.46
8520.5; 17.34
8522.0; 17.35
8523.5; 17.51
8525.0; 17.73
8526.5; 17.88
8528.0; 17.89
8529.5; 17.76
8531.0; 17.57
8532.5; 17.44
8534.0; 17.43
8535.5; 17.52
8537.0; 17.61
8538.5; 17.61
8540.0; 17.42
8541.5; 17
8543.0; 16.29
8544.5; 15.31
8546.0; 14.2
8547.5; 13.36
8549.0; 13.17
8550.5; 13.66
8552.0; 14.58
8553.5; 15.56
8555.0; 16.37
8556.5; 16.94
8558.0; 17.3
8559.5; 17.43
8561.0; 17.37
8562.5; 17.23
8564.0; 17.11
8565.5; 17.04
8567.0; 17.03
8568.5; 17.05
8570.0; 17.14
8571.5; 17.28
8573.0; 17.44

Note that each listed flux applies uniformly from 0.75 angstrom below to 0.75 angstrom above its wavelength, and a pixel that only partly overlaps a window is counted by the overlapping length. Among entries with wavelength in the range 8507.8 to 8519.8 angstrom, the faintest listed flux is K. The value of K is 16.81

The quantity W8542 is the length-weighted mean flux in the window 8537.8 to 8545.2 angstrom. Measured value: 16.7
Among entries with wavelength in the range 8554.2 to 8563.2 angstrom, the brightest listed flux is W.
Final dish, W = 17.43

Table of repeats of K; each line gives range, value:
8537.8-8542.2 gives 17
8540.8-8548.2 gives 13.36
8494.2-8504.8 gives 15.62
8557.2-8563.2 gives 17.23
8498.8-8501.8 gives 16.84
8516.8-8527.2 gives 17.34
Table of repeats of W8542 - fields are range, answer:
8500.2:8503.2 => 16.5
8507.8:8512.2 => 17.3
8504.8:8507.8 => 15.9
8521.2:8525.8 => 17.5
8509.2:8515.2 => 17.6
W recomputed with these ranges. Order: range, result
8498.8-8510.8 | 17.46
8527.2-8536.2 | 17.89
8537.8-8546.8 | 17.61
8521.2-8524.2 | 17.51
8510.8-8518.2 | 17.8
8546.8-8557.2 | 16.94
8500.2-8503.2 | 16.84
